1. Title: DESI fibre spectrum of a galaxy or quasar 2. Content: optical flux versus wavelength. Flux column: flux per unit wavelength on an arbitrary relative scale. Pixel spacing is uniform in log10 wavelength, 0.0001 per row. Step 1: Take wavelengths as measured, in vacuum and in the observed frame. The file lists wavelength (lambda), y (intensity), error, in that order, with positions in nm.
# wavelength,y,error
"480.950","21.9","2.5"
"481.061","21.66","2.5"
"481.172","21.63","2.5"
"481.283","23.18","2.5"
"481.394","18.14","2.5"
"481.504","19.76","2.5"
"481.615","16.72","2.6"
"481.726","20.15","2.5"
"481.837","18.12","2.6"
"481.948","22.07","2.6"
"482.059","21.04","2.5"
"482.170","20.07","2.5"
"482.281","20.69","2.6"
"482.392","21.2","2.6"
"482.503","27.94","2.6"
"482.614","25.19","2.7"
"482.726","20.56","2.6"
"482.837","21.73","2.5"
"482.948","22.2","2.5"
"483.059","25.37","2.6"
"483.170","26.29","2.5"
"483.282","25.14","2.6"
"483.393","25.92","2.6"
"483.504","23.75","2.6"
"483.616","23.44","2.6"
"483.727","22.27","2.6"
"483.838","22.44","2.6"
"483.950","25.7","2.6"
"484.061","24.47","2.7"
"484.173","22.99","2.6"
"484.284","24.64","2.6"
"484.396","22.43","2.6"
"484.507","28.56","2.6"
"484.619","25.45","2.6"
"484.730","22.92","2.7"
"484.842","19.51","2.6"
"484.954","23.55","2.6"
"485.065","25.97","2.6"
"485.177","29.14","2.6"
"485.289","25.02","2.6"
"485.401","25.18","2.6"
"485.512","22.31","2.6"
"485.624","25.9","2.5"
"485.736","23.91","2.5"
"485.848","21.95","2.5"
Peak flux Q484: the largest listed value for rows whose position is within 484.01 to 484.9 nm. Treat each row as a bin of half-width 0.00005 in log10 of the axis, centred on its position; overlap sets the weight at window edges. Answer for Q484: 28.56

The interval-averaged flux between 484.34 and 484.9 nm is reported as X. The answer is 23.8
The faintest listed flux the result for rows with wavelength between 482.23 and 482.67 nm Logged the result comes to 20.69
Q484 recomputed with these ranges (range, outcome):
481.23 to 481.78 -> 23.18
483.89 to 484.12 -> 25.7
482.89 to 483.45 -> 26.29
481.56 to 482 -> 22.07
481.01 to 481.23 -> 21.66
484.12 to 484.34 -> 24.64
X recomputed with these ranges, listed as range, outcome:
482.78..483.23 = 23.9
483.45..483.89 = 23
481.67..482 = 20.1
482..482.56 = 22.2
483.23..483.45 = 25.6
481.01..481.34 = 22.1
